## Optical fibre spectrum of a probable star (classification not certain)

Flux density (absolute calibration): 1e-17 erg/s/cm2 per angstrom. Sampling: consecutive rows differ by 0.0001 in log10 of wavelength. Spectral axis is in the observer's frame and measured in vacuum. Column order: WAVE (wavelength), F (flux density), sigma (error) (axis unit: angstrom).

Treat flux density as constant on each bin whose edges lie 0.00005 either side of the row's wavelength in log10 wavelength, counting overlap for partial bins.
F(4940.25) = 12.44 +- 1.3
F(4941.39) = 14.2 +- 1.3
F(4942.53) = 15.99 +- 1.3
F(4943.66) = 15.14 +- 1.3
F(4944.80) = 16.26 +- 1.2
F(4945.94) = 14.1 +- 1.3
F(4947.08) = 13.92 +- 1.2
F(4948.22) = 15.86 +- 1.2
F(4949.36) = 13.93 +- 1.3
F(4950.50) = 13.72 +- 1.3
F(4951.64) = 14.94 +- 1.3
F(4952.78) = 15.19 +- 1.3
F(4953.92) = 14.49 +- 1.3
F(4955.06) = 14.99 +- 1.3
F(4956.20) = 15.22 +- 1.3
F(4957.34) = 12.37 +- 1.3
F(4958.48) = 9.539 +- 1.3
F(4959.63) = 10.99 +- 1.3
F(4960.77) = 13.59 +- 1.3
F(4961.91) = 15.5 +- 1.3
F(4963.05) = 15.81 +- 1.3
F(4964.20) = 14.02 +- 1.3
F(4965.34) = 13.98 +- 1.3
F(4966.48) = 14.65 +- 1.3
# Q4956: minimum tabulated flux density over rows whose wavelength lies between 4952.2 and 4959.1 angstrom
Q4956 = 9.539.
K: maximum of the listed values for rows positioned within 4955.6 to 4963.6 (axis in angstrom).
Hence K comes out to 15.81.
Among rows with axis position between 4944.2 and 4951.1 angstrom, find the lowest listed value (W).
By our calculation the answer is 13.72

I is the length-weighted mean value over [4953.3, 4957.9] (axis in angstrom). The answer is 14.3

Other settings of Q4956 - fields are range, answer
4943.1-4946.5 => 14.1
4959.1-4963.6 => 10.99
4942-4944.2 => 15.14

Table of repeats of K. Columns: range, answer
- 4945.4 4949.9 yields 15.86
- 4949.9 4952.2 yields 14.94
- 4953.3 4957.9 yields 15.22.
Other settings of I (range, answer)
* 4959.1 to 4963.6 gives 14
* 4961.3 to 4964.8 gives 15.1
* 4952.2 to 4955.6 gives 14.9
